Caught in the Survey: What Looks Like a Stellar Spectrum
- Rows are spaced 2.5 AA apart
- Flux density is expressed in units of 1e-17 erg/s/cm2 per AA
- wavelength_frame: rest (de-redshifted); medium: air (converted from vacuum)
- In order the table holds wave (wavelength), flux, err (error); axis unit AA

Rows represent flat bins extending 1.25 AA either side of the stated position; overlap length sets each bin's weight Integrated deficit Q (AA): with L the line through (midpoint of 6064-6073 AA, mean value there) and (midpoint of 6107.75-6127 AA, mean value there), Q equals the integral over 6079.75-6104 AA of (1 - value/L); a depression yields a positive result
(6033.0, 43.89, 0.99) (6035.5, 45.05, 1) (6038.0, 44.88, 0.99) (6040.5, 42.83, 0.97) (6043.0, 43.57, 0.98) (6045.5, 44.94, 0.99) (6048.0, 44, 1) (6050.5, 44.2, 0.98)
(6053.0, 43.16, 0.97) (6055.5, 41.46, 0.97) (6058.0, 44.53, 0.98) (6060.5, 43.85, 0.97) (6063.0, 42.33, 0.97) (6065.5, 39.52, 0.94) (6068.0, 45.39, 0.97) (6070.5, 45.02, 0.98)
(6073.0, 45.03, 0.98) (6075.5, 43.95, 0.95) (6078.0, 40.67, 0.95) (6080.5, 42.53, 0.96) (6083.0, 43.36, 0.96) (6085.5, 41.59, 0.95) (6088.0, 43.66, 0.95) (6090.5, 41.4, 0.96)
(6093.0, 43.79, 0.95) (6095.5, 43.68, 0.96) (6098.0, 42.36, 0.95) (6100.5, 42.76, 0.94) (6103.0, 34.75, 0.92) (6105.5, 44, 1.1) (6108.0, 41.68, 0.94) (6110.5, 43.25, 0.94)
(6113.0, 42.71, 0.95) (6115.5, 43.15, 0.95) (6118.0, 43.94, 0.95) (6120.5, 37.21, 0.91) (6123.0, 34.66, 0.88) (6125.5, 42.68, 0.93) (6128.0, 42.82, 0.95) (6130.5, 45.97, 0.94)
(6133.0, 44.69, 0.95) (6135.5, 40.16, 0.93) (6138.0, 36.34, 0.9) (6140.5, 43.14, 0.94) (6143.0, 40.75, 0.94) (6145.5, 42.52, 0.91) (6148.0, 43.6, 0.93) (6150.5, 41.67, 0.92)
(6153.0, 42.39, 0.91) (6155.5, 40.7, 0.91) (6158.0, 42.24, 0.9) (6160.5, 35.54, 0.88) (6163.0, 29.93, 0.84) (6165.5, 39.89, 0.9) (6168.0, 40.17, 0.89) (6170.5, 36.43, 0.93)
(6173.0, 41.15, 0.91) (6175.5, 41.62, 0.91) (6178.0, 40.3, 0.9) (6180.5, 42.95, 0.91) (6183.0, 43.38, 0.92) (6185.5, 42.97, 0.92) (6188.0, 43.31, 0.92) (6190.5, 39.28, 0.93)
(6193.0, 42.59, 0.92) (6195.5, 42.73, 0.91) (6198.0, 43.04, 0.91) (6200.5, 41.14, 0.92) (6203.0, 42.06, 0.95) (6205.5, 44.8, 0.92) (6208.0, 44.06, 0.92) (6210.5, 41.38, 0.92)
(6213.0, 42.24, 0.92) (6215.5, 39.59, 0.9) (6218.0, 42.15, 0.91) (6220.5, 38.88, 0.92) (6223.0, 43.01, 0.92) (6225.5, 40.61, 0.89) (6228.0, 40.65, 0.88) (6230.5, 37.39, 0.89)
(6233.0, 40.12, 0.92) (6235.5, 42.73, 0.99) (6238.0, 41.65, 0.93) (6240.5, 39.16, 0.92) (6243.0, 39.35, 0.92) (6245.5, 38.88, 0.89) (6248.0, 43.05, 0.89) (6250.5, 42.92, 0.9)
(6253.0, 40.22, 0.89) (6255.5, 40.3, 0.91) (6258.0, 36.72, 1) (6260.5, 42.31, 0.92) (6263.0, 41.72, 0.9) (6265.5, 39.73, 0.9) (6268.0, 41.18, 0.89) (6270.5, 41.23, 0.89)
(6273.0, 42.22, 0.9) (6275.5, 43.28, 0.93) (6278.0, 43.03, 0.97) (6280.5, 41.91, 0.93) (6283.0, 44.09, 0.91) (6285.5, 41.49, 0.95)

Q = 0.2 AA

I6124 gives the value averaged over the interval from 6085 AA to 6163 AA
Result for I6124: 41.4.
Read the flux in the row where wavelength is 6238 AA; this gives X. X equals 41.65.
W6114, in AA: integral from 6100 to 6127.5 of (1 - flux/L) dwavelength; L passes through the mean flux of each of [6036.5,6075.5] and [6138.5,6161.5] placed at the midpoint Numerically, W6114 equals 0.80 AA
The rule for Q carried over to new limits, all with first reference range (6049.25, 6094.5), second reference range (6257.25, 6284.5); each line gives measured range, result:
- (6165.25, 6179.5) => 0.8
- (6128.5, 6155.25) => 0.3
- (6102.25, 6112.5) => 0.4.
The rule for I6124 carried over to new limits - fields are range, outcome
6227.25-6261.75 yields 40.4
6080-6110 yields 42.1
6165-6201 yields 41.4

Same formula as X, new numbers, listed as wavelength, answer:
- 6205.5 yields 44.8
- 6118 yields 43.94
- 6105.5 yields 44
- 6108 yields 41.68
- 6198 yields 43.04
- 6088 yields 43.66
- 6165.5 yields 39.89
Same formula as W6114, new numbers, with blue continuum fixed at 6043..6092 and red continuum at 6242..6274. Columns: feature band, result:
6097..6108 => 0.4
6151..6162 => 0.5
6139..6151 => 0.0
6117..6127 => 0.7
